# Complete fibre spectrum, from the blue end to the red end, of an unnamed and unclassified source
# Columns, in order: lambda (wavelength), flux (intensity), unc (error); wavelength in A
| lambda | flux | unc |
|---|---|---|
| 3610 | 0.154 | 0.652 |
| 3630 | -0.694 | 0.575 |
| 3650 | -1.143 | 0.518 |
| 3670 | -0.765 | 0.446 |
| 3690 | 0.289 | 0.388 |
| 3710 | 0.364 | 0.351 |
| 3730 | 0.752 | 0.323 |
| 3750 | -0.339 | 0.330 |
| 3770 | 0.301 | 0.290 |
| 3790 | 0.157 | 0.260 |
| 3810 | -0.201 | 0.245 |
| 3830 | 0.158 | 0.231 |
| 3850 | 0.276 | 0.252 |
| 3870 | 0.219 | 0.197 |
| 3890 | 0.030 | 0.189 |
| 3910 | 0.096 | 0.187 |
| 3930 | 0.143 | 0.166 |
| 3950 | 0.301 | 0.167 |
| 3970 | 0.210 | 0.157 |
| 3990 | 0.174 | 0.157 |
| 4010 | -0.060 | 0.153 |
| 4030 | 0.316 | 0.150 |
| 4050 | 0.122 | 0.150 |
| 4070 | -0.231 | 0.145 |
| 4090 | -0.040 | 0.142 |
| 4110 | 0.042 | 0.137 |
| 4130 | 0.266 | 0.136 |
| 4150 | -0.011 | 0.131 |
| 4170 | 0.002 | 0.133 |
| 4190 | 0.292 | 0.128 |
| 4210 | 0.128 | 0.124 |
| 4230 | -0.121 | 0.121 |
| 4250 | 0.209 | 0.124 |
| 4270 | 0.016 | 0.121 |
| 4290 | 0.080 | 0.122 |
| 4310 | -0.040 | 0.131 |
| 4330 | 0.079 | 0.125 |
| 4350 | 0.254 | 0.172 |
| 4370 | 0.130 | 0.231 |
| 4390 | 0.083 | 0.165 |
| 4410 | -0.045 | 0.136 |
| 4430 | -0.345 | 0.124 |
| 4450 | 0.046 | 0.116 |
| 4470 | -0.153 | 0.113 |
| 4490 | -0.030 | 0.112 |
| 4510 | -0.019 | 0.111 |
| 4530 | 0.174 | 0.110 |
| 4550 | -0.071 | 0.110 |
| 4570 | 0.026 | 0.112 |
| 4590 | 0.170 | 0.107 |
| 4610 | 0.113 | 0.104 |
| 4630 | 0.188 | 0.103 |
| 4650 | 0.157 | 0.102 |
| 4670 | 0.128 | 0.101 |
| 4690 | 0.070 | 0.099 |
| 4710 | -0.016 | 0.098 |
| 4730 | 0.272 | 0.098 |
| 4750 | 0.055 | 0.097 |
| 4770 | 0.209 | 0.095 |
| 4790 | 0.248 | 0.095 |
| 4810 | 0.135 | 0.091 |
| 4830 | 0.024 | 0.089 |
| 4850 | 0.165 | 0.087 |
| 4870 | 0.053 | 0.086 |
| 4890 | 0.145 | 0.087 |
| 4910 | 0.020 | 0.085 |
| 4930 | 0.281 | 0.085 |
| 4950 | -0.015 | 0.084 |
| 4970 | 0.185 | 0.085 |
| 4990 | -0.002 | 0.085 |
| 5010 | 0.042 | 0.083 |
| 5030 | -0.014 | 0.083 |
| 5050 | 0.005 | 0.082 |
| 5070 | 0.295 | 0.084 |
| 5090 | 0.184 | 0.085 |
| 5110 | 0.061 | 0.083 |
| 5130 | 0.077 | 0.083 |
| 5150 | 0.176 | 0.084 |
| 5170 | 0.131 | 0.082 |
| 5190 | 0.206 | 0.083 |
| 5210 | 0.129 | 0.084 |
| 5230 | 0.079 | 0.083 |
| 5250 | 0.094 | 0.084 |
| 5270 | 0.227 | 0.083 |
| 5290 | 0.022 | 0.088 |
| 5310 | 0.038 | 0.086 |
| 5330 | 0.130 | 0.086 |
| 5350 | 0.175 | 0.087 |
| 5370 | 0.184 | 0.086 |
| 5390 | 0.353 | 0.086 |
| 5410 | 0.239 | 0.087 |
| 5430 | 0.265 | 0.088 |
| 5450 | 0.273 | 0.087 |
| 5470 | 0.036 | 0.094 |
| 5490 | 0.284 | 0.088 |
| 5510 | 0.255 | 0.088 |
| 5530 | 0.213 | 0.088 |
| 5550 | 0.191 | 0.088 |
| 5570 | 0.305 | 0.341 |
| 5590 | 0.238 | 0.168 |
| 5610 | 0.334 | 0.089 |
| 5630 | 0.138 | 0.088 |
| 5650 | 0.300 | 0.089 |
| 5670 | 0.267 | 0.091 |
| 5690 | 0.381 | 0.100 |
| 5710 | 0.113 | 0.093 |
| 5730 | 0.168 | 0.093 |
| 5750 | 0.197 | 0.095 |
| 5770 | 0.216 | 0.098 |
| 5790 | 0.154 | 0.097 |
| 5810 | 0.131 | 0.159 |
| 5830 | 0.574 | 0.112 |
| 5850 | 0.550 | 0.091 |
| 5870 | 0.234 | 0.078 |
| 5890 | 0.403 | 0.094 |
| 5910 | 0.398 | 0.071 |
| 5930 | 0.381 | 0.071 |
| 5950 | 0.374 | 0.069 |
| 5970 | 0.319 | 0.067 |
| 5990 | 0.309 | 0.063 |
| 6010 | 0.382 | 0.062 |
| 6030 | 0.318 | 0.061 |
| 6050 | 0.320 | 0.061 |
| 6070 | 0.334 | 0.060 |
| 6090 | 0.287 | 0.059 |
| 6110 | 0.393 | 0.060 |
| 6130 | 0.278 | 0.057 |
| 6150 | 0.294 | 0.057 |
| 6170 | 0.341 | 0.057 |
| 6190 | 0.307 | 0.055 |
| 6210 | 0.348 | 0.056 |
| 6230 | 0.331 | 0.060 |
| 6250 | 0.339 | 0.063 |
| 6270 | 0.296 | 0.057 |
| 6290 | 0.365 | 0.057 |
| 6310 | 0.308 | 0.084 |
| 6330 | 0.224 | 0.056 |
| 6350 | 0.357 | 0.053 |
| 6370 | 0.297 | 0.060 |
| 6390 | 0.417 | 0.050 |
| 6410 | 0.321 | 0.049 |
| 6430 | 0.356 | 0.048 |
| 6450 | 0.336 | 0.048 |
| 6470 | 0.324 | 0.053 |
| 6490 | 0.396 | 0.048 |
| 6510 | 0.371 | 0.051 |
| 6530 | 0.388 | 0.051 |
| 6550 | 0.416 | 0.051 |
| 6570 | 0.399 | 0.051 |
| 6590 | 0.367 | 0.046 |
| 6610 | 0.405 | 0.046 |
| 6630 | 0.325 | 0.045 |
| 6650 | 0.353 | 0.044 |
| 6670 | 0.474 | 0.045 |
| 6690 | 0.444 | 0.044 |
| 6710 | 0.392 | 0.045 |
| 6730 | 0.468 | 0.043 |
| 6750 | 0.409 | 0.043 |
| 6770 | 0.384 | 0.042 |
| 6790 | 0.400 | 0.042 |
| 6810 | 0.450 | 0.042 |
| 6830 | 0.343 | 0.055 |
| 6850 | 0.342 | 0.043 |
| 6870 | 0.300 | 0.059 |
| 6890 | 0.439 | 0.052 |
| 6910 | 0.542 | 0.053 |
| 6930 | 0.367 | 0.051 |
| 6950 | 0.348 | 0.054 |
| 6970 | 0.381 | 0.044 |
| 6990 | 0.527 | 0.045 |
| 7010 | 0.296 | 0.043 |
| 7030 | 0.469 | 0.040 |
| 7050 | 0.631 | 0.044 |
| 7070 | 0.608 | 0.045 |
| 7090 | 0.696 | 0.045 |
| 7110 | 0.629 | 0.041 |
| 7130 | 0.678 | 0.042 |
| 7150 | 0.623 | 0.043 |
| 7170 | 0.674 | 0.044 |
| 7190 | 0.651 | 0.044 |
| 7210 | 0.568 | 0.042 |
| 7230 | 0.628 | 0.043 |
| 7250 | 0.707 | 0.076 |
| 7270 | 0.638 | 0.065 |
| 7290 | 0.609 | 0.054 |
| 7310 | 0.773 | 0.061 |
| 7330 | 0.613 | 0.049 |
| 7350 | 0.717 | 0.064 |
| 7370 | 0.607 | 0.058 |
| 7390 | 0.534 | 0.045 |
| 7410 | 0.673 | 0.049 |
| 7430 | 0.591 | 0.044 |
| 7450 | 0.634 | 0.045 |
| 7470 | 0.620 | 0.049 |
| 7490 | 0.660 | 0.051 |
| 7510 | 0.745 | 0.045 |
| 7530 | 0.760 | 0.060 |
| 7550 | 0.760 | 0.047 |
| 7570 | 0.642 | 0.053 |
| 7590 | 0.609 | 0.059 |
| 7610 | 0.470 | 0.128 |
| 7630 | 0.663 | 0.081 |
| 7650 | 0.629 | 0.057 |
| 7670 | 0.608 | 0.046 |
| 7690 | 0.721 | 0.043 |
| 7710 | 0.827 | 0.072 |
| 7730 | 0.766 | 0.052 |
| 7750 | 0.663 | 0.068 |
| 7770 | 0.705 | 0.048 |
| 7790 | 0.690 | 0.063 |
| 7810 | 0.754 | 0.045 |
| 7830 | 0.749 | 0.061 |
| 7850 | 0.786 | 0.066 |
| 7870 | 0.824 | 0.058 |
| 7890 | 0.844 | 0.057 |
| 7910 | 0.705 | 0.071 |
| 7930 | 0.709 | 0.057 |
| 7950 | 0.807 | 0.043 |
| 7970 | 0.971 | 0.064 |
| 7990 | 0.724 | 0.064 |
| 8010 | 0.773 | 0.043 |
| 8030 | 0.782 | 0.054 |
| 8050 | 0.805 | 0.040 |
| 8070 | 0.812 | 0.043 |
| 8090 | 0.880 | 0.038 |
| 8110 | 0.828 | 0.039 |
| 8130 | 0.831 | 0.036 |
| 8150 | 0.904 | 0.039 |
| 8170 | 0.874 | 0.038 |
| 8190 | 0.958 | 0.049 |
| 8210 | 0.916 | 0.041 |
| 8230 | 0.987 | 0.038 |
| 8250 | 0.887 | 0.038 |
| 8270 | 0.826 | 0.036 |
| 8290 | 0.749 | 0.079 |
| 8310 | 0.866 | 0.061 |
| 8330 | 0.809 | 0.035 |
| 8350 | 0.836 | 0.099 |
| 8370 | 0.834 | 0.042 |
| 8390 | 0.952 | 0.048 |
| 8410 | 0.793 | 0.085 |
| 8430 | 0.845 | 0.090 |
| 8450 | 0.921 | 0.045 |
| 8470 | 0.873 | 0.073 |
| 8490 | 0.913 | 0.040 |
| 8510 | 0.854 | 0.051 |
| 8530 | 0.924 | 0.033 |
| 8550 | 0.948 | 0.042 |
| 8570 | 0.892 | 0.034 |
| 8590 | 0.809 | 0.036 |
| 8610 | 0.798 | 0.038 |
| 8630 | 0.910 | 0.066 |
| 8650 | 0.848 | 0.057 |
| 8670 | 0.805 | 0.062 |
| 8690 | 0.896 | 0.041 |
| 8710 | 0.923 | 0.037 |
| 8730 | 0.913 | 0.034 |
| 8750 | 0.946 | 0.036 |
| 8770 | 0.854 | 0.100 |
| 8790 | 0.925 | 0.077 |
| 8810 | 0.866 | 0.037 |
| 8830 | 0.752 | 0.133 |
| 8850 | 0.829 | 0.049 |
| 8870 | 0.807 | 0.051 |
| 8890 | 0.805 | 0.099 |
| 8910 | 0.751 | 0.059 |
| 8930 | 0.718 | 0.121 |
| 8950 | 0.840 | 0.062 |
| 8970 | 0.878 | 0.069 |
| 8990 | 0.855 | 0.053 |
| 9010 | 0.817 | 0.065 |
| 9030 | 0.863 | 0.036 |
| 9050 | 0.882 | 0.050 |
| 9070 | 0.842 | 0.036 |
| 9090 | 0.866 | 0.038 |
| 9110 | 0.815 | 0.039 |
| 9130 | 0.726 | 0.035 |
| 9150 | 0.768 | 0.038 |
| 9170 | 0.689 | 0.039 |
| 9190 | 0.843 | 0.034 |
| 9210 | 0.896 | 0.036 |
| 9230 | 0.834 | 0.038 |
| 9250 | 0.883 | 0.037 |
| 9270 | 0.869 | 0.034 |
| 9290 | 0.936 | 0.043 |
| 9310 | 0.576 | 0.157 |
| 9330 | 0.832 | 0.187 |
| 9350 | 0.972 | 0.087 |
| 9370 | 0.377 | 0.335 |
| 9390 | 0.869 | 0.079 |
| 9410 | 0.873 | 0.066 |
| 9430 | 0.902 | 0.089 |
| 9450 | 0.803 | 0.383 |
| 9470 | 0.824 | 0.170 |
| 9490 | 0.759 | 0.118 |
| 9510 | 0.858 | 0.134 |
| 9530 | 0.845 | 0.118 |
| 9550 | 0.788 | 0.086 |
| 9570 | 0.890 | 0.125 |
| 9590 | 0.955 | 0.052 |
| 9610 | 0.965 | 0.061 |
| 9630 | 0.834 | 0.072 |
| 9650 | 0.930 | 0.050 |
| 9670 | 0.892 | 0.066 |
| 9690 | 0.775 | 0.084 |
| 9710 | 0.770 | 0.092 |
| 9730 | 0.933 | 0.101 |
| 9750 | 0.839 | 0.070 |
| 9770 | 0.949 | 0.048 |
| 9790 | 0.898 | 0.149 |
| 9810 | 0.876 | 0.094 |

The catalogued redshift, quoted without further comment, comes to 0.766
